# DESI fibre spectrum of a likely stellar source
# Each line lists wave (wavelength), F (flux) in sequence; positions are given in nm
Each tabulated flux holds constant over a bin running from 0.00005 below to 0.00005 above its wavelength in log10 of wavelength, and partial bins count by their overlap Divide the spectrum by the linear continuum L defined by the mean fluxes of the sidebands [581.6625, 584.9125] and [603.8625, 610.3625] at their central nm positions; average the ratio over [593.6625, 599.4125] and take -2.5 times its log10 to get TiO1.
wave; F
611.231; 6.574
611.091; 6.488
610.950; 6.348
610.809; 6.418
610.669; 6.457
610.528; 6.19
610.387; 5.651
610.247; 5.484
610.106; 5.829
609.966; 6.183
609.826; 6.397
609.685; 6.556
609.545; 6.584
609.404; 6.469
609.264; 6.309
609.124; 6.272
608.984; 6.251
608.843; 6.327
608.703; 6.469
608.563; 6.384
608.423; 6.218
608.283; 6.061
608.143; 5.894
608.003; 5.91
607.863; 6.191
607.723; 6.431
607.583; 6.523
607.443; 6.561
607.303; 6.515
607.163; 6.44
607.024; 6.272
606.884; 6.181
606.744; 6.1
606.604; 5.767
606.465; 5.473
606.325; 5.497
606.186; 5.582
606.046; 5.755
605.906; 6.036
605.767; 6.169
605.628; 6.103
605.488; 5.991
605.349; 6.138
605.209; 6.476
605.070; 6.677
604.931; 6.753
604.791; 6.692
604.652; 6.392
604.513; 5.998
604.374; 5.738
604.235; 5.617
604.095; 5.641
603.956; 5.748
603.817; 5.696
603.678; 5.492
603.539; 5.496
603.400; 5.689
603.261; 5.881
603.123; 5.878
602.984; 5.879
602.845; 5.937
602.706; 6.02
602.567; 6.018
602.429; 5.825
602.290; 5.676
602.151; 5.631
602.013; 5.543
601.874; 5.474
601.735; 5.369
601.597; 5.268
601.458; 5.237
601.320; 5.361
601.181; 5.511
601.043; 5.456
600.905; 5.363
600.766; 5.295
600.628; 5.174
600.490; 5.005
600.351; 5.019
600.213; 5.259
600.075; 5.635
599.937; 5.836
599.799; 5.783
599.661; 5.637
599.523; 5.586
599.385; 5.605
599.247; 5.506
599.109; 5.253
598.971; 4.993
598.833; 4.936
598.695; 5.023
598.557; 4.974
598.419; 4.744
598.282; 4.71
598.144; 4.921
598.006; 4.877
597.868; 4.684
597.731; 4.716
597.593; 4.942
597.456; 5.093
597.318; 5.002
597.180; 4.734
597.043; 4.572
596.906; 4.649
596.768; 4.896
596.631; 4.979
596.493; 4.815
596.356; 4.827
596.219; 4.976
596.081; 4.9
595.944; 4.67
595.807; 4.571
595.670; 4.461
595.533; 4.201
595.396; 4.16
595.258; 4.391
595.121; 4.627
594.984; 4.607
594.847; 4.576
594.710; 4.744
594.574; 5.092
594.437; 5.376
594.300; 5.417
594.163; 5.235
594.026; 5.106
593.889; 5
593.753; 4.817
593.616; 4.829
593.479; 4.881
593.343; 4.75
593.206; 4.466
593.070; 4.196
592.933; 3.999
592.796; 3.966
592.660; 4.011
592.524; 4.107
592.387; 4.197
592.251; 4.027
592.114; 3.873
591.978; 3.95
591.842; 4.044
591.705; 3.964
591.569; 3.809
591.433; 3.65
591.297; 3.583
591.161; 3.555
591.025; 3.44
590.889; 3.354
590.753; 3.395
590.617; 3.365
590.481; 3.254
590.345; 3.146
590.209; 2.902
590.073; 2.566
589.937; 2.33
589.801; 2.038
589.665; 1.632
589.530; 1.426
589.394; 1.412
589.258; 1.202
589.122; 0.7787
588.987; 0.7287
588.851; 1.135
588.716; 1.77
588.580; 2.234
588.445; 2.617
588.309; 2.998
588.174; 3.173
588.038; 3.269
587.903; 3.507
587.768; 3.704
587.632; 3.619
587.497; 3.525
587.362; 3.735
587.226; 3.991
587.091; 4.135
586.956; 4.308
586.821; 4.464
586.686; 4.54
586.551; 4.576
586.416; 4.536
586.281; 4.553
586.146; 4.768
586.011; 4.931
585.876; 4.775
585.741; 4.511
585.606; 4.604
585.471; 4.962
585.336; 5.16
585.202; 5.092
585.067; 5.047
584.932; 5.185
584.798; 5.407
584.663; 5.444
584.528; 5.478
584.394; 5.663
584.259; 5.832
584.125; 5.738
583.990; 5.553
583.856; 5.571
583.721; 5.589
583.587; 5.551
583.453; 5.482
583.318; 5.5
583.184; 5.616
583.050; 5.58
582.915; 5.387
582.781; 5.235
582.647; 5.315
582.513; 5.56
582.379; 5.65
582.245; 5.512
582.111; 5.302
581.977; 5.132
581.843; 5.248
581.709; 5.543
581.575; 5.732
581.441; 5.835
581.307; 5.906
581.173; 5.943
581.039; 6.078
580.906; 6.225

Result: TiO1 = 0.20 mag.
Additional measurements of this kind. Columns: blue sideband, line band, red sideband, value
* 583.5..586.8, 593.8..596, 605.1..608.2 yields 0.168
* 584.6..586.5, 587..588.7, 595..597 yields 0.409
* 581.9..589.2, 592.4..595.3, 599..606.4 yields 0.091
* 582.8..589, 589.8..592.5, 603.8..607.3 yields 0.374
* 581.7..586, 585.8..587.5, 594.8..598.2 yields 0.181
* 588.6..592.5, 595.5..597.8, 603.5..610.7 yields -0.184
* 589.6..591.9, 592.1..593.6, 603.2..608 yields -0.187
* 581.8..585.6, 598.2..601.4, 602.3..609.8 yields 0.119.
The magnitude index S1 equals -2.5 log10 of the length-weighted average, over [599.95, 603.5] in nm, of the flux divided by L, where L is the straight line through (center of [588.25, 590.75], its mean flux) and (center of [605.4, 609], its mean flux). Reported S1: -0.14 mag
